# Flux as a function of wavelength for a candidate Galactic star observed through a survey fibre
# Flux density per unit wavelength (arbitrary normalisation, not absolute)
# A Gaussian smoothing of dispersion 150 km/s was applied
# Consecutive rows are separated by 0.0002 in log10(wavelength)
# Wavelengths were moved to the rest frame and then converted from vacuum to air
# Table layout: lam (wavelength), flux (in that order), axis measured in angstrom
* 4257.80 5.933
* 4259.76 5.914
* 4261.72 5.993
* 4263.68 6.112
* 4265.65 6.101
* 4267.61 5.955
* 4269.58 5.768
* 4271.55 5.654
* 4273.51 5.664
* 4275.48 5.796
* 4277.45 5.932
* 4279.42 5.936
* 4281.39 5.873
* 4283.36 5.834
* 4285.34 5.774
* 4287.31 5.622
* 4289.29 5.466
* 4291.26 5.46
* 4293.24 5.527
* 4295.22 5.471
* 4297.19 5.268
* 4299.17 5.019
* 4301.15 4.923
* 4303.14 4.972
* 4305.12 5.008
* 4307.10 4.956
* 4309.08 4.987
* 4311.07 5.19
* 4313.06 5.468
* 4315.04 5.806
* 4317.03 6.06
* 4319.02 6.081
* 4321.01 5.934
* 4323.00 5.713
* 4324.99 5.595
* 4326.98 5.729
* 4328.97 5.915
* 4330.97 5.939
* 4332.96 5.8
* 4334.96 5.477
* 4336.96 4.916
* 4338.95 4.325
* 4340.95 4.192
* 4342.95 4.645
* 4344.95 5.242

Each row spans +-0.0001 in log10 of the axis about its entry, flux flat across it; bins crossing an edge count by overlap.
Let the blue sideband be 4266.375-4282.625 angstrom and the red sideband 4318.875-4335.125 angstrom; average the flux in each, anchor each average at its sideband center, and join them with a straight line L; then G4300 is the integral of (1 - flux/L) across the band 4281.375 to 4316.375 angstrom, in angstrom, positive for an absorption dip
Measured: 2.74 angstrom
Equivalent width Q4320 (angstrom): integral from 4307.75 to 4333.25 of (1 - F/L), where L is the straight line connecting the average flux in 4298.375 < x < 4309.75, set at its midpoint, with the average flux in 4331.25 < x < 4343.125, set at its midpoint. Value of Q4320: -3.70 angstrom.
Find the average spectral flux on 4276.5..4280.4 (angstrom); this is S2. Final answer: 5.93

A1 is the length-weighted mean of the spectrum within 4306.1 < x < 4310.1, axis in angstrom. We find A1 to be 4.98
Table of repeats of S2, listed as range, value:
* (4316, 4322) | 6.02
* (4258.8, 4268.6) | 6.02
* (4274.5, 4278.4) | 5.86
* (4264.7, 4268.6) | 6.03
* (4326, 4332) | 5.86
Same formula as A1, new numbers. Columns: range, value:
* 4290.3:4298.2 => 5.43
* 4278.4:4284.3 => 5.89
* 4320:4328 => 5.75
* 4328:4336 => 5.77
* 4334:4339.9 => 4.91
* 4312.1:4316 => 5.65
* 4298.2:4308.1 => 4.98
